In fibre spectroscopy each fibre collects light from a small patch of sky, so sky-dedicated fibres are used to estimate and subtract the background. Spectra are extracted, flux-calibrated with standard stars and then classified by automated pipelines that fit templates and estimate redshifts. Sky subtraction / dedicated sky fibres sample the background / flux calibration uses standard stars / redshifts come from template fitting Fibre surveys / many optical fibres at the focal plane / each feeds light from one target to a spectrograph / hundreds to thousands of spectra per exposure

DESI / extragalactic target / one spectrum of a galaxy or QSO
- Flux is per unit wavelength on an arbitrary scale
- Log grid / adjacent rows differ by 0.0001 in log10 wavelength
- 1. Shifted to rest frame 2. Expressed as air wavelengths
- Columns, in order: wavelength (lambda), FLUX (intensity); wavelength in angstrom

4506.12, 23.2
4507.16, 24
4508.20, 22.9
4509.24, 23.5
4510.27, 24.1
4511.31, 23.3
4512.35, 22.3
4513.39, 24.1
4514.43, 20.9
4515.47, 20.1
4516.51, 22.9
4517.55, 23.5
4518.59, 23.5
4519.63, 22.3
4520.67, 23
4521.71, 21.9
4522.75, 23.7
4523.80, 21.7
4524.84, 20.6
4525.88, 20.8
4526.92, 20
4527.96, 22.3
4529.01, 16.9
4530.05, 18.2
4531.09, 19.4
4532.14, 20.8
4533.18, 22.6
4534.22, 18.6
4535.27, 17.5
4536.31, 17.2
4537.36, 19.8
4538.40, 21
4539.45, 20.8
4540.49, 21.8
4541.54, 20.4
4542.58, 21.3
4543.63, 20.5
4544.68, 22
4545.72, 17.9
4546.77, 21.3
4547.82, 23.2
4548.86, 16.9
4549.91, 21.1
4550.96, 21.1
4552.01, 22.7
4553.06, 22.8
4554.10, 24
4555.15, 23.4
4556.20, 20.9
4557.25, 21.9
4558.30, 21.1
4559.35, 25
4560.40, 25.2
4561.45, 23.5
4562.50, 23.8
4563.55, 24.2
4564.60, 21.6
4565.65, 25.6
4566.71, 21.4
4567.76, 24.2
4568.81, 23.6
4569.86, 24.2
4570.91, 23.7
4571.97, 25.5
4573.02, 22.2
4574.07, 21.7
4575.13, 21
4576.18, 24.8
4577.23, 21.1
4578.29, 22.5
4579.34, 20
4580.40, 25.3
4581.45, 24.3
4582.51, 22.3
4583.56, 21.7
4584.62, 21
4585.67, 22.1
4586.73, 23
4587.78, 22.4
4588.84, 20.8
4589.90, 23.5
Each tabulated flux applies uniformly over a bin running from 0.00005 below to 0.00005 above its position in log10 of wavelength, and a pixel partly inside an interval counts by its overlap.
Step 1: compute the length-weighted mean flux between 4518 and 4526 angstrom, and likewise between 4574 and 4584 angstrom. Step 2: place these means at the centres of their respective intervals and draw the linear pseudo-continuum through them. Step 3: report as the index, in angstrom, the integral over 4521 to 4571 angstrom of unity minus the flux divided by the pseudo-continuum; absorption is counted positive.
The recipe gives 1.87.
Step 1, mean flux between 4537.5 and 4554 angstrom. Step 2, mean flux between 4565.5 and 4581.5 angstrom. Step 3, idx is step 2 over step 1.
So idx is 1.1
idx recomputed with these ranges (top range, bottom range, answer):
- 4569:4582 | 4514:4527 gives 1.05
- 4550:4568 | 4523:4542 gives 1.15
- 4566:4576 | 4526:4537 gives 1.19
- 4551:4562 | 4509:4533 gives 1.06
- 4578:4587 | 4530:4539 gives 1.15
